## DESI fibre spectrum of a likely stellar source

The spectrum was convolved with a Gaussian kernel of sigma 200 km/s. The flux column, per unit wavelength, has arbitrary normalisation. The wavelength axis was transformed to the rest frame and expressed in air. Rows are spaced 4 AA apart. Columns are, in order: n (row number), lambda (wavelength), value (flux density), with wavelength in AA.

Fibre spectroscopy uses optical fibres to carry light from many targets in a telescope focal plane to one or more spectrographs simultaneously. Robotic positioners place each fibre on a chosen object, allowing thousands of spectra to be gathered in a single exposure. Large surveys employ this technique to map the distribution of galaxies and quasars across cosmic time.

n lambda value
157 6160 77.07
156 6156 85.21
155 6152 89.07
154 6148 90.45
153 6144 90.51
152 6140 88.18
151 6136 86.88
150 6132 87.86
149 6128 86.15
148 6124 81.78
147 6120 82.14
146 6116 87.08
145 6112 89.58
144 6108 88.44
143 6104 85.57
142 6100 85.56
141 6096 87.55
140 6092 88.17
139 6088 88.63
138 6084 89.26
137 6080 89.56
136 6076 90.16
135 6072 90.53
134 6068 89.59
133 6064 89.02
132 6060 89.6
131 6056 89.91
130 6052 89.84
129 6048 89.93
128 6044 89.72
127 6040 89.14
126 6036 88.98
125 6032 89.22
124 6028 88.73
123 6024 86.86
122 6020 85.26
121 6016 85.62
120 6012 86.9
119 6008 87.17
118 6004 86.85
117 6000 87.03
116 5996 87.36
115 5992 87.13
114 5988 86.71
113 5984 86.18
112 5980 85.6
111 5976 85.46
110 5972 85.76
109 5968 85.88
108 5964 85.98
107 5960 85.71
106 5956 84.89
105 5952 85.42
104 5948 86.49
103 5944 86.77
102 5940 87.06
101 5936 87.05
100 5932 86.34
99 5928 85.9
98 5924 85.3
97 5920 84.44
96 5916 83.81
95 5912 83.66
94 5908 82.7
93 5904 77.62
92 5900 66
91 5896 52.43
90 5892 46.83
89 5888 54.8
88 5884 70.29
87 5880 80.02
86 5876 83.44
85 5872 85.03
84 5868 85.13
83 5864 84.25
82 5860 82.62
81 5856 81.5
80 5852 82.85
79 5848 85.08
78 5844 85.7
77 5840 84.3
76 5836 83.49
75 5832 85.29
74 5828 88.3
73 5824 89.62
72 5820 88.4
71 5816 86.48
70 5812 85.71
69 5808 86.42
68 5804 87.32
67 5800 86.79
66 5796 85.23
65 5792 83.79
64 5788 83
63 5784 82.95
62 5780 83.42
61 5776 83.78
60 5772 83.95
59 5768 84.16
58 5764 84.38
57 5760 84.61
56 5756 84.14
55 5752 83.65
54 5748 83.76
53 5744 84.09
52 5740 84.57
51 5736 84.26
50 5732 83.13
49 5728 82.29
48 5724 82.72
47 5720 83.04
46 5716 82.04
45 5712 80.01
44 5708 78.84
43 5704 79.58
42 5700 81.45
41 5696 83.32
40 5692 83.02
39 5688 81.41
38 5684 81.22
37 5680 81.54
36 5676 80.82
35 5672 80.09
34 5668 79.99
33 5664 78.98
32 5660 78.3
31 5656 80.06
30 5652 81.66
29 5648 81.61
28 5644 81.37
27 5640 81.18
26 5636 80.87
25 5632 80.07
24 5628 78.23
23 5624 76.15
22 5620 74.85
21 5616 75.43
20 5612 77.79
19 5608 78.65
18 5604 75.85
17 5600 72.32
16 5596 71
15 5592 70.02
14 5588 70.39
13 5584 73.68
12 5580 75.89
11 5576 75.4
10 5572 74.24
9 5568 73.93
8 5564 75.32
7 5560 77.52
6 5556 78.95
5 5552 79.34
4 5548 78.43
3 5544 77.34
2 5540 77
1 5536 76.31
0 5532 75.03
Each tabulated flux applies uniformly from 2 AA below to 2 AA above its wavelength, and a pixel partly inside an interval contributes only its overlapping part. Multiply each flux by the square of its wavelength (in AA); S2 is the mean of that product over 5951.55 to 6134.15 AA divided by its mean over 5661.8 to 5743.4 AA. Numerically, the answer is 1.20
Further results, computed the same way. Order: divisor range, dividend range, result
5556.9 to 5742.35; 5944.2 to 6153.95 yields 1.27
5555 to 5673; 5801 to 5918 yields 1.13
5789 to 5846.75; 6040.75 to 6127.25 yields 1.12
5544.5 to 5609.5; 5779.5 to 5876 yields 1.24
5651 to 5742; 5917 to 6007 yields 1.16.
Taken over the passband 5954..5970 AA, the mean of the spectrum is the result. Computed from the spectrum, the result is 85.6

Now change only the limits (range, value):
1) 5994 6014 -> 87.1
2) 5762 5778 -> 84.1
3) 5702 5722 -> 80.7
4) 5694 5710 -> 80.8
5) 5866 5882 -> 83.4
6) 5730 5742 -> 84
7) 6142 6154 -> 90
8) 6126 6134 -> 87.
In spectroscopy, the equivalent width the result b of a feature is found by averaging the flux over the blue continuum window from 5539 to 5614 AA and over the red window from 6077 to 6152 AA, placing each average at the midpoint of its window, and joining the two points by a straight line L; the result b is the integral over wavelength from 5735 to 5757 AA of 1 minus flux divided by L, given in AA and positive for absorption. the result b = -1.3 AA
